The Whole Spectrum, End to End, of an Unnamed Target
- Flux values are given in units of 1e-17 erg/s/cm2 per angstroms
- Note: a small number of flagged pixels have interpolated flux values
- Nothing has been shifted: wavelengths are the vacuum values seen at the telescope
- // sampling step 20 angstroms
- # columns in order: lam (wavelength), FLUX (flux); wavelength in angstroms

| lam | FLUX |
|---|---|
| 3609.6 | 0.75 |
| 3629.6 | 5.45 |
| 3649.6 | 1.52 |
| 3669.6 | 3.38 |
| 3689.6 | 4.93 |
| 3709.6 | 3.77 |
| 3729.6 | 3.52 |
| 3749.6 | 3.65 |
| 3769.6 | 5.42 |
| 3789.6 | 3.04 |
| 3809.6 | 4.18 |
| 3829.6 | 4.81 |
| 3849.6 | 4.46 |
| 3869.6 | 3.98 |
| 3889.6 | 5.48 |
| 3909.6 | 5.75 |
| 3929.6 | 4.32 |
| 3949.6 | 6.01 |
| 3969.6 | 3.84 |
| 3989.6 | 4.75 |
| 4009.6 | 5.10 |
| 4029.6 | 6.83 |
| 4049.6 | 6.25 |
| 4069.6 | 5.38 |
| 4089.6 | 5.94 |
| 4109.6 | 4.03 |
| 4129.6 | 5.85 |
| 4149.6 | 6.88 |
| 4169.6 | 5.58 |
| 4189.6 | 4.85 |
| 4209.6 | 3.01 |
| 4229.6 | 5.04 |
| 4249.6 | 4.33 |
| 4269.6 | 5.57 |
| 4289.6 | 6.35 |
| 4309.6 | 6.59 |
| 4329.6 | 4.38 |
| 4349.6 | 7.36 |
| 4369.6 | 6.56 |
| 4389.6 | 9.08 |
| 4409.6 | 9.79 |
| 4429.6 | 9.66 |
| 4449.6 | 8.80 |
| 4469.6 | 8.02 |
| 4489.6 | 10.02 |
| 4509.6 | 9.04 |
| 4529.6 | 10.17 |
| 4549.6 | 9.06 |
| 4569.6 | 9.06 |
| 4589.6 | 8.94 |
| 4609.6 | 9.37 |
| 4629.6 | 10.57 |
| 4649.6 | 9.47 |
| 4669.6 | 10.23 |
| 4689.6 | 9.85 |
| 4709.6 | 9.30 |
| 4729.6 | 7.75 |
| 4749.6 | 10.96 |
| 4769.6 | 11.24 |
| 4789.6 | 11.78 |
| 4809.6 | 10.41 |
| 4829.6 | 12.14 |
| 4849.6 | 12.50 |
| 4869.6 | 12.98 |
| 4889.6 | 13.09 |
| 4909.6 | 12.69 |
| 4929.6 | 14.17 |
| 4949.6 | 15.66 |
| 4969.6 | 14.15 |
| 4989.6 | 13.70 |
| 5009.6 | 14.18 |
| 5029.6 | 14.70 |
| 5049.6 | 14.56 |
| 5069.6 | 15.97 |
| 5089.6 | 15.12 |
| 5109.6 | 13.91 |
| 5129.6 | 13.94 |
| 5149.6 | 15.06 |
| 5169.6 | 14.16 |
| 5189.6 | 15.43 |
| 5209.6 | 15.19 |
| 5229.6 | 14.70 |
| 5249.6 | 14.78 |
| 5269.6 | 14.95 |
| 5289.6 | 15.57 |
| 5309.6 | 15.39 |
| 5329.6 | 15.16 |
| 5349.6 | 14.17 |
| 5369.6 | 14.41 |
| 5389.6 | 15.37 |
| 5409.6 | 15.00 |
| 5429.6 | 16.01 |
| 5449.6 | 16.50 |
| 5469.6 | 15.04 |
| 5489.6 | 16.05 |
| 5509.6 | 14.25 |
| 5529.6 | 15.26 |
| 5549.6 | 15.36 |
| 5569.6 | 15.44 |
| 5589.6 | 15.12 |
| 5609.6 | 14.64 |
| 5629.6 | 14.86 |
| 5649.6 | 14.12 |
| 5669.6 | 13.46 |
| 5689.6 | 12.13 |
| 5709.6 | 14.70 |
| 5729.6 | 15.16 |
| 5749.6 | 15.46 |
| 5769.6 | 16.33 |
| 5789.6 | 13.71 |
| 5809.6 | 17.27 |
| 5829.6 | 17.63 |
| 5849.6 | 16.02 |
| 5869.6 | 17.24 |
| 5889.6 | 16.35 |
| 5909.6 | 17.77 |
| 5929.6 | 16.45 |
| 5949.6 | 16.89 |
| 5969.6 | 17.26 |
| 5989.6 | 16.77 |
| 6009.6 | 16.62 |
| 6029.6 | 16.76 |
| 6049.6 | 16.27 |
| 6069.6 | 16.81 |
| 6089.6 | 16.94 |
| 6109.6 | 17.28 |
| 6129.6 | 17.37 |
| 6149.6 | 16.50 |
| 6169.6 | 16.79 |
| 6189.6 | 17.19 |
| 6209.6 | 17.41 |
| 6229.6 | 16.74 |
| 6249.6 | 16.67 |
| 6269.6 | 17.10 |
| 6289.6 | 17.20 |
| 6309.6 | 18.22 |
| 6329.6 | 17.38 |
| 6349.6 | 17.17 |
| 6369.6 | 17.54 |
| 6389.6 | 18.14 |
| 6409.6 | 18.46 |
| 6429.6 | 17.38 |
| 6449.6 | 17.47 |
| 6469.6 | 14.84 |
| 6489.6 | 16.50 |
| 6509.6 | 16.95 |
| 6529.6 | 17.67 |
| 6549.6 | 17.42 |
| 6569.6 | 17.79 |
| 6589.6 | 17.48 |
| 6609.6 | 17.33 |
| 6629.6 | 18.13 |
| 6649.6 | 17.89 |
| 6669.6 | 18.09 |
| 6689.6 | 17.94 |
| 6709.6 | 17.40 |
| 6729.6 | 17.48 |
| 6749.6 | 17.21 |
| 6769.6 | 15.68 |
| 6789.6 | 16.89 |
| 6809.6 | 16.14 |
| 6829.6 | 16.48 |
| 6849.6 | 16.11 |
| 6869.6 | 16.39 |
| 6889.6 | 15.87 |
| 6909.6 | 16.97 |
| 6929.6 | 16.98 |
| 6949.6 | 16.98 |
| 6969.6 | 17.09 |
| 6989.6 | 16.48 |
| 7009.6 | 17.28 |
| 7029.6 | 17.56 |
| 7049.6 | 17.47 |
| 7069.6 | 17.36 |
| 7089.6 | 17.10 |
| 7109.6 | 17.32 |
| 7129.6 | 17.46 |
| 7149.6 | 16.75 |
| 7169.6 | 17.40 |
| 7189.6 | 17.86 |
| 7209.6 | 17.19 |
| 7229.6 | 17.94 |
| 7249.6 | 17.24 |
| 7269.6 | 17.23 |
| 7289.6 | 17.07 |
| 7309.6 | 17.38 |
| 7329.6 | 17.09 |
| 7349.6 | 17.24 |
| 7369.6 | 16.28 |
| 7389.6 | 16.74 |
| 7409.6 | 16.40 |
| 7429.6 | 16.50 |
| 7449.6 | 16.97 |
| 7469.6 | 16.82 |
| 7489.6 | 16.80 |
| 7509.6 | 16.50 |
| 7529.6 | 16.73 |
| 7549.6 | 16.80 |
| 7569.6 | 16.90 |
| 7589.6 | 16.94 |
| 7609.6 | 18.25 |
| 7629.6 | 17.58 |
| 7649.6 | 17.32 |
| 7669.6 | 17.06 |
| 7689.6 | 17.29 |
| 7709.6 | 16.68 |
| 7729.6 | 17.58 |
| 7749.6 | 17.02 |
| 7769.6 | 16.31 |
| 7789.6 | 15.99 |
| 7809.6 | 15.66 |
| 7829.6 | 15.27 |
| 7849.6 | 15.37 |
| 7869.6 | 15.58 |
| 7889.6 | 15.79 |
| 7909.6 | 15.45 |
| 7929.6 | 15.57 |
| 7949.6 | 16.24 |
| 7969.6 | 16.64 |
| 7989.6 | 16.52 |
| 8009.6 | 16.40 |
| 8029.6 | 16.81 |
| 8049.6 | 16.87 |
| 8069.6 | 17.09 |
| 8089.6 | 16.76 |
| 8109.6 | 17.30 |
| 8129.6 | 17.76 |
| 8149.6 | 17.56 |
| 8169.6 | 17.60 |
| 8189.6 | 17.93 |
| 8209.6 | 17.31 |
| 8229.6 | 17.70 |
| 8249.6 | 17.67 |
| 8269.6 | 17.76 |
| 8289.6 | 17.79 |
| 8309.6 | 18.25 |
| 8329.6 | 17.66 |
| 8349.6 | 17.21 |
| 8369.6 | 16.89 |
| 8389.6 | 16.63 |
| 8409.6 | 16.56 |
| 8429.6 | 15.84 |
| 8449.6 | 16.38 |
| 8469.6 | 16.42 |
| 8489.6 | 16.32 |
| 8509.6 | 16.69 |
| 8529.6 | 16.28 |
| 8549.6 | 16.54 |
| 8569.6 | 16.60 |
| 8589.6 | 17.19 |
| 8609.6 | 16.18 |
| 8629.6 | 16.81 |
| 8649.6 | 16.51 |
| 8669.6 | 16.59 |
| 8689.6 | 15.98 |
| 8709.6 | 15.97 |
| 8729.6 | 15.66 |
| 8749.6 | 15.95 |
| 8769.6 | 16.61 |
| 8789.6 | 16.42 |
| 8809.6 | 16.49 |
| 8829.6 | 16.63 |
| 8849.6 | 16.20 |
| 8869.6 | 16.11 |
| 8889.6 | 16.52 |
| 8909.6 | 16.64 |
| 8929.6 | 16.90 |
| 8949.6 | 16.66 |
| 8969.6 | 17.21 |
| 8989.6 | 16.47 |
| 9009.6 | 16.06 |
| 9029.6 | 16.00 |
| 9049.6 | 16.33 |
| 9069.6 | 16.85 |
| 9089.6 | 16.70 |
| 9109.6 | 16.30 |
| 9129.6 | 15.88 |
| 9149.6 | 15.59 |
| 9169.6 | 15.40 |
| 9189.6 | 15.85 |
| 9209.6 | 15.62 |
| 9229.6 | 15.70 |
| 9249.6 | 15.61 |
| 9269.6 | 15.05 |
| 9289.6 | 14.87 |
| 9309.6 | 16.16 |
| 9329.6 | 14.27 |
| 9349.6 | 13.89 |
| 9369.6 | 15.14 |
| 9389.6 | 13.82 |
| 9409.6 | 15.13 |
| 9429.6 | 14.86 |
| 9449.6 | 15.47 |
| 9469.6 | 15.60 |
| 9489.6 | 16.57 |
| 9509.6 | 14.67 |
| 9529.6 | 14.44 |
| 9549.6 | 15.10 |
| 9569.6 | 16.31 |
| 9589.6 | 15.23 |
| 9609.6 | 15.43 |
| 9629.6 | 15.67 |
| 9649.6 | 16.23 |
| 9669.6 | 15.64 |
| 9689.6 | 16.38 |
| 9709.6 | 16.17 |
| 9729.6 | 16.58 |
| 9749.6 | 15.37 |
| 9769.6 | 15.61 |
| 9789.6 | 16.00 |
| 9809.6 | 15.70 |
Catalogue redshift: 0.10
